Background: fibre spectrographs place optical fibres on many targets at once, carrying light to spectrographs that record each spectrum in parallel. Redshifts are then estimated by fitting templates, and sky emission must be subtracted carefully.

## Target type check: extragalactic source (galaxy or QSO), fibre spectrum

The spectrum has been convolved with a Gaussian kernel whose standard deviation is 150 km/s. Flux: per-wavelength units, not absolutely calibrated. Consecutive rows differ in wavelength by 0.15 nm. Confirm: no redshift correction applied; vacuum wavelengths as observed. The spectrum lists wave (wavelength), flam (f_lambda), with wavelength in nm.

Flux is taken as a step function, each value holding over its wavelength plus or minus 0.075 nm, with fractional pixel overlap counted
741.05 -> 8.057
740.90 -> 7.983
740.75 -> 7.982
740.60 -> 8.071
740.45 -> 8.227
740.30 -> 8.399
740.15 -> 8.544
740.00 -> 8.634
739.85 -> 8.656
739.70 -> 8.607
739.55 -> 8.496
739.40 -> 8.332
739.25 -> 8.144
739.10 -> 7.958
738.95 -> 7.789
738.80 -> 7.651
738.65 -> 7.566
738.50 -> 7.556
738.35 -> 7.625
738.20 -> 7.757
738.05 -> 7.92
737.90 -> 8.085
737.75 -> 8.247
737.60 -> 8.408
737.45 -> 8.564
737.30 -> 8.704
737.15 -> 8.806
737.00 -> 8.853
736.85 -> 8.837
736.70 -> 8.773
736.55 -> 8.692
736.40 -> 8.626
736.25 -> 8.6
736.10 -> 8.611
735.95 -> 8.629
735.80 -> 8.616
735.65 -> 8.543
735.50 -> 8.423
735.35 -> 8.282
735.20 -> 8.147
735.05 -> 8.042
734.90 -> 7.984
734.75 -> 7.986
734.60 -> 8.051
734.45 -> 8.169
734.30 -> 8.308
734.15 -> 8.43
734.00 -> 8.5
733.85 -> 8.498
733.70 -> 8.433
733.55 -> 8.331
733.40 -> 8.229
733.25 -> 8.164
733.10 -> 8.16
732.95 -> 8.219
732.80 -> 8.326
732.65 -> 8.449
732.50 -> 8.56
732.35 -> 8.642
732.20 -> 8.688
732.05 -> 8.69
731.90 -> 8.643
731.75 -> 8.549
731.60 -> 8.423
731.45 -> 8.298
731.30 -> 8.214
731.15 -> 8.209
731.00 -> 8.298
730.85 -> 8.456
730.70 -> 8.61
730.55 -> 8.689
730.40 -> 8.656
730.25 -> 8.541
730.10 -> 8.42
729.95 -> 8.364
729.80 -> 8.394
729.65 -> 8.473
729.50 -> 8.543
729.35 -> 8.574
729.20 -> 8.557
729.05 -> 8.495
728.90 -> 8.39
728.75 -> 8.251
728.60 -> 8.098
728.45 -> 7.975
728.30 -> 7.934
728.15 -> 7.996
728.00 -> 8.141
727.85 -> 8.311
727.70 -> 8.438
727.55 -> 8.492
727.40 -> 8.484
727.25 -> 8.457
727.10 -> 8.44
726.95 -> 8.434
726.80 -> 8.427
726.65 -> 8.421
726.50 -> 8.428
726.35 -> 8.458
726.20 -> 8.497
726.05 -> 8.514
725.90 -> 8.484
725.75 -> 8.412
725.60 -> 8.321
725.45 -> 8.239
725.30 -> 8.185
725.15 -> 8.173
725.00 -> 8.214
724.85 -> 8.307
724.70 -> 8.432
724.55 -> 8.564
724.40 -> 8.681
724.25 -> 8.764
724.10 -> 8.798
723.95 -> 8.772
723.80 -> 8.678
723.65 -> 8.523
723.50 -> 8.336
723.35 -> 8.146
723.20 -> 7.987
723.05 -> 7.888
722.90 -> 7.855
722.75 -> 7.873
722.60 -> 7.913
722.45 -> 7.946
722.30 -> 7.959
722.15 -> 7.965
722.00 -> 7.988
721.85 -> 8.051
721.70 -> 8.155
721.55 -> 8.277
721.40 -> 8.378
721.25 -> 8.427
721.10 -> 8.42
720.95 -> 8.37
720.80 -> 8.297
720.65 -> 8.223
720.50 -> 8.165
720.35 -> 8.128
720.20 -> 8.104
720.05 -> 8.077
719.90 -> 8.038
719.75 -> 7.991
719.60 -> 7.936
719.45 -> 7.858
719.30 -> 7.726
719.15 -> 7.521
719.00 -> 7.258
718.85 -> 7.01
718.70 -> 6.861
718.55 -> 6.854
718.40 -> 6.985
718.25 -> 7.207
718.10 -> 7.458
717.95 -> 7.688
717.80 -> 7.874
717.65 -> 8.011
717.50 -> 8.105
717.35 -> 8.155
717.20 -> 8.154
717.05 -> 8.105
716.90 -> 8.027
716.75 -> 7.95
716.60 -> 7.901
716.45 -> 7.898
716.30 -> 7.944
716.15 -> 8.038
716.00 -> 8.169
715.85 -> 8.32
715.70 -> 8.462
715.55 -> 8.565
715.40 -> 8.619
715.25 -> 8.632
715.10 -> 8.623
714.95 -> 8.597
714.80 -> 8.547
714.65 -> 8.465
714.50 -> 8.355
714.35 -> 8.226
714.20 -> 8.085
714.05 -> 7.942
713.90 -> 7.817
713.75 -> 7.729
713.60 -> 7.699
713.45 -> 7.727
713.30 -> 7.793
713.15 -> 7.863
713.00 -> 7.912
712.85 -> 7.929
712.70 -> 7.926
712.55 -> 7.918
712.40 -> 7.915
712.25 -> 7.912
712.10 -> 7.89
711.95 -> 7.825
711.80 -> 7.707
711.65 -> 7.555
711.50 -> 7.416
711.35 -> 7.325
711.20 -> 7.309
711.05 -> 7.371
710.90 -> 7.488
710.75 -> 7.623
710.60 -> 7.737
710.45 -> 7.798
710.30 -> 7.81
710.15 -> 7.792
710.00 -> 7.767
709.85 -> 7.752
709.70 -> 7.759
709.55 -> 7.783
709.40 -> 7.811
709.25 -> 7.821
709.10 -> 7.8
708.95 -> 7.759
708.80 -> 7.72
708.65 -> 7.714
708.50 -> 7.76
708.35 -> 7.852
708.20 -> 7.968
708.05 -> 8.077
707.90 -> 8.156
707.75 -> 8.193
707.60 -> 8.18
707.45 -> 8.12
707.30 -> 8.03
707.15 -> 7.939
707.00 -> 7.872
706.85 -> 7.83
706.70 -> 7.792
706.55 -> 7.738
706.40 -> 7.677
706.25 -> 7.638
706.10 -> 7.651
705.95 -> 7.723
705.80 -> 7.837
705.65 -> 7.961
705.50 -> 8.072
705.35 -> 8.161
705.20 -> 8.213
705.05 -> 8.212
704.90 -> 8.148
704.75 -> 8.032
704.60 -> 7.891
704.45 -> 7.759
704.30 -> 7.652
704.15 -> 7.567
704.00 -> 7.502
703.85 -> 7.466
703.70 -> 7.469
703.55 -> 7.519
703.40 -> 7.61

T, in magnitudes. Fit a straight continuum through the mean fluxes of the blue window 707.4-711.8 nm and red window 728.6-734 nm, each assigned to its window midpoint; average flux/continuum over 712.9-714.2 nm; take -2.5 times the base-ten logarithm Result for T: 0.008 mag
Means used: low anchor 7.76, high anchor 8.44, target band 7.83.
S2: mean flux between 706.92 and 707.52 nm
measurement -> 7.99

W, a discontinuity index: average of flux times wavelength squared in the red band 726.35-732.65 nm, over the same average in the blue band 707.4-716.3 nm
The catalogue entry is 1.11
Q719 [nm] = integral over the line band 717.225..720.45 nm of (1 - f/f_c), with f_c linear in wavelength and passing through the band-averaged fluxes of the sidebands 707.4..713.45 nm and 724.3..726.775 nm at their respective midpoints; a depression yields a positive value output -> 0.18 nm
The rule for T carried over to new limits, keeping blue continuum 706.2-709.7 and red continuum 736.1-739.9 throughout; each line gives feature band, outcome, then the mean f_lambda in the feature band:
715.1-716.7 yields -0.037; 8.27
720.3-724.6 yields -0.024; 8.26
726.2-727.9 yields -0.039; 8.44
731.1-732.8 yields -0.036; 8.48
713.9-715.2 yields -0.048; 8.33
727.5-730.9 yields -0.027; 8.38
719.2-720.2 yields 0.014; 7.94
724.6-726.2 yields -0.029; 8.34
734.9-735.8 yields -0.004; 8.29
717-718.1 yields 0.005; 7.97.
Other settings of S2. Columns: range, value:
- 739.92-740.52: 8.45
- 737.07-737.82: 8.55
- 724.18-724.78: 8.61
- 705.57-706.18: 7.79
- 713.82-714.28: 7.95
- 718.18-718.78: 6.98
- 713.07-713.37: 7.83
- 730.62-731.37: 8.36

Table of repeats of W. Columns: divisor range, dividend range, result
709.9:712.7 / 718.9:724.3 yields 1.09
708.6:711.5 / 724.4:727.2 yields 1.14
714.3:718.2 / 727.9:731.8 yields 1.06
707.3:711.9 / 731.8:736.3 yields 1.15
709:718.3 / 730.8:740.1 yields 1.12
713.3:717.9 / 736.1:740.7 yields 1.09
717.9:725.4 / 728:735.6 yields 1.07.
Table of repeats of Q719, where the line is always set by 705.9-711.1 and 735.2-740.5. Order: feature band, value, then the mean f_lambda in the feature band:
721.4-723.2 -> 0.014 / 8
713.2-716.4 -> -0.110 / 8.2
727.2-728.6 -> -0.012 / 8.24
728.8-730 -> -0.041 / 8.47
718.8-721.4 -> 0.010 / 7.99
